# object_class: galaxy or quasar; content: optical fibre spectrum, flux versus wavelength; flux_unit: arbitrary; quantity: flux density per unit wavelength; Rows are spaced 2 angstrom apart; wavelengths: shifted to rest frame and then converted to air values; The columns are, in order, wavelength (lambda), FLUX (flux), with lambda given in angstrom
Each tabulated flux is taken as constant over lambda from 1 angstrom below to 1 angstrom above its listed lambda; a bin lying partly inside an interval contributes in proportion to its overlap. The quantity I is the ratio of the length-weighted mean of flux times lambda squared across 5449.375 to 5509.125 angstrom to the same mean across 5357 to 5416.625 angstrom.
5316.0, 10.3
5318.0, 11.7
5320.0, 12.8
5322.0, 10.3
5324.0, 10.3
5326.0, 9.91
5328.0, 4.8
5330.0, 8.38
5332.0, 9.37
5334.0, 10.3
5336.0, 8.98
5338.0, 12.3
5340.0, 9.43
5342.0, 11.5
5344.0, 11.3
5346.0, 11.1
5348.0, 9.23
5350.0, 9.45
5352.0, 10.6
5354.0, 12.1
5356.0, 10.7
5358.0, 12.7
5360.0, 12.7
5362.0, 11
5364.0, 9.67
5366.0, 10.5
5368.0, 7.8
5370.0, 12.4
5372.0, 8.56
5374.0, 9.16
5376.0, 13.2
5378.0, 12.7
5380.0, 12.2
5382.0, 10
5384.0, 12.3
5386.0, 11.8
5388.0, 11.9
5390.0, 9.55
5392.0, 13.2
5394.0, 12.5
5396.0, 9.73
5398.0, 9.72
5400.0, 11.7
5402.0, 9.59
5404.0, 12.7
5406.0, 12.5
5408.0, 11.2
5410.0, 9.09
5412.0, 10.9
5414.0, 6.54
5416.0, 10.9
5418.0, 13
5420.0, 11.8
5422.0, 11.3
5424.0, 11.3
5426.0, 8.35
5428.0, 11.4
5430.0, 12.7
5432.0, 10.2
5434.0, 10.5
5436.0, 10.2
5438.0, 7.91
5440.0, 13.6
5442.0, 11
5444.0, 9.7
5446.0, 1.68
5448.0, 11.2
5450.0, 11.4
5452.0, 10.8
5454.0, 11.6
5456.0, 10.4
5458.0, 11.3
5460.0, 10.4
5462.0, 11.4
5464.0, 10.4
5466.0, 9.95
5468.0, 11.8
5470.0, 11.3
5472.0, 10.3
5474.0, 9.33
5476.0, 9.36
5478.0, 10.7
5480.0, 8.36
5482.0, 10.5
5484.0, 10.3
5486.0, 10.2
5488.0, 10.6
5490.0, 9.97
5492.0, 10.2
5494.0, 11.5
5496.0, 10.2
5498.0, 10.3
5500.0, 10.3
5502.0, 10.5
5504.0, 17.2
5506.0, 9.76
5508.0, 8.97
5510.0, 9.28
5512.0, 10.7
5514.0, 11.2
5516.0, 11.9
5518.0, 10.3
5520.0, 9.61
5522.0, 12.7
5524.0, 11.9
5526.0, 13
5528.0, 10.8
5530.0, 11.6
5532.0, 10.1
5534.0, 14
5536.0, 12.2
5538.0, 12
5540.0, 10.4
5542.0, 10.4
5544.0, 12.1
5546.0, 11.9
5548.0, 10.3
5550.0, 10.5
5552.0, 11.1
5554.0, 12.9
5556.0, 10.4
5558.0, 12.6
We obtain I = 1.01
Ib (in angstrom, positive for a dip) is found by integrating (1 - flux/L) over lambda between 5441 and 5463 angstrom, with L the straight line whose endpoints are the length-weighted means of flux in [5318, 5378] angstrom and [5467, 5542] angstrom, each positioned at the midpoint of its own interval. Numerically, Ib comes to 1.3 angstrom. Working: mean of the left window 10.4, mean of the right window 10.9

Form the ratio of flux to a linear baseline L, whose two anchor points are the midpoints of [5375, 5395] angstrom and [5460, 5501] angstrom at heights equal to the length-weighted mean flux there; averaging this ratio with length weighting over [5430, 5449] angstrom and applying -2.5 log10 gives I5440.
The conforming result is 0.14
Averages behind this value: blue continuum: 11.9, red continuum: 10.3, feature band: 9.72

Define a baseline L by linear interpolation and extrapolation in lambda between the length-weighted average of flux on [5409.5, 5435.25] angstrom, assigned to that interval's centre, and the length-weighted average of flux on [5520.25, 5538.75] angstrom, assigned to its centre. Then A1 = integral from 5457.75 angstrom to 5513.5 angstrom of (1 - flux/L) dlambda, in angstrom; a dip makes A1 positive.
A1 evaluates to 4.2 angstrom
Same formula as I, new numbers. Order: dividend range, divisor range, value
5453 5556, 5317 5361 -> 1.11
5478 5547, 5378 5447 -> 1.07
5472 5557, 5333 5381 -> 1.07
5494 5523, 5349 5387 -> 1.04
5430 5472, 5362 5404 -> 0.97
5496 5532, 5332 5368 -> 1.11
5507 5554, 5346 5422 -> 1.08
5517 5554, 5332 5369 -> 1.15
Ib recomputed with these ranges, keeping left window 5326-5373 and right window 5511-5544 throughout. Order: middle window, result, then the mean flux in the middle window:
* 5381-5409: -2.1 angstrom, 11.3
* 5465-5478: 0.8 angstrom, 10.4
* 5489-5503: 1.0 angstrom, 10.4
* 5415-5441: -0.6 angstrom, 11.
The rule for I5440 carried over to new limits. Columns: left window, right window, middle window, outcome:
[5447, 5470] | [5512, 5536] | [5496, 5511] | 0.05 mag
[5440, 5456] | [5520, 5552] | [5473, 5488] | 0.07 mag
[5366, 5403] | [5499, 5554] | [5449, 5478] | 0.05 mag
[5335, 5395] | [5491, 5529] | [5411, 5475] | 0.06 mag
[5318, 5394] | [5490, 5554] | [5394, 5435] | 0.01 mag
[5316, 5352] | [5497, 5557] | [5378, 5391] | -0.10 mag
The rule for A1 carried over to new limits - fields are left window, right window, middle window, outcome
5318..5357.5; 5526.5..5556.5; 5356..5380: -1.35 angstrom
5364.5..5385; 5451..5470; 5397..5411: -0.07 angstrom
